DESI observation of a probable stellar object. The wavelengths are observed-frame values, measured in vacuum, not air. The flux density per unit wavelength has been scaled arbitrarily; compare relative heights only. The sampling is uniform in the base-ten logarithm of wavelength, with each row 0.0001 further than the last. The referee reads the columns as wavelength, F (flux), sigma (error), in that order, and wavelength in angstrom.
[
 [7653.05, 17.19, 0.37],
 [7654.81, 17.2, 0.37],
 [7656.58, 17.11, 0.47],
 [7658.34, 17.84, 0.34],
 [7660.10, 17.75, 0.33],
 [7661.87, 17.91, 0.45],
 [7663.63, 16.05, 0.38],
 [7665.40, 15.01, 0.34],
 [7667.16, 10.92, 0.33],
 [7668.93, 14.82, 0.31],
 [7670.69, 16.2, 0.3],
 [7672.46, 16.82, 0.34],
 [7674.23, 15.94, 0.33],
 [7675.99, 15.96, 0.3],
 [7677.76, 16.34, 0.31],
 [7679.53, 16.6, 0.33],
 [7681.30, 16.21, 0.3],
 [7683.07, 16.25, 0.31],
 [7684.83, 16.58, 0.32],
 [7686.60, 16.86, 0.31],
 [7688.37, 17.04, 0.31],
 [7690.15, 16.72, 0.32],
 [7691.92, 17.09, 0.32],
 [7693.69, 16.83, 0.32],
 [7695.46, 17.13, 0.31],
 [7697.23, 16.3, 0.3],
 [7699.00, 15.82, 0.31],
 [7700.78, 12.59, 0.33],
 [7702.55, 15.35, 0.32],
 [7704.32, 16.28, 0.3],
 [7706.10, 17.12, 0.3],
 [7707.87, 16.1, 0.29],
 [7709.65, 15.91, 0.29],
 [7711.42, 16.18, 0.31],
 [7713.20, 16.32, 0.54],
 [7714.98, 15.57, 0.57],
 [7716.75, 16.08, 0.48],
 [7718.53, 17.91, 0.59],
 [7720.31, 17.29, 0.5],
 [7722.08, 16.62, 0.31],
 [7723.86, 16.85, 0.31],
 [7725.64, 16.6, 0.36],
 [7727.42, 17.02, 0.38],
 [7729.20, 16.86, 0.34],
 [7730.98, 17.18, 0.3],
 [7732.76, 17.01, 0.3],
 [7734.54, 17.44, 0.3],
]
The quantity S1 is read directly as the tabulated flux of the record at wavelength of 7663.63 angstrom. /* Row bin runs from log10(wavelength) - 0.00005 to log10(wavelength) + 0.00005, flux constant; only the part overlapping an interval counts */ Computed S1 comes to 16.05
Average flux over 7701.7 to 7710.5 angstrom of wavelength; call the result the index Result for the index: 16.2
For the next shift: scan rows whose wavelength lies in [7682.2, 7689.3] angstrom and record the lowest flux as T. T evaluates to 16.25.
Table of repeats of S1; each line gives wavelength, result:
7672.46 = 16.82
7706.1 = 17.12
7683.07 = 16.25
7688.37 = 17.04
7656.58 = 17.11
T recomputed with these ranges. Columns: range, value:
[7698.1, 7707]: 12.59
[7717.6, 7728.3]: 16.6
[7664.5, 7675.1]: 10.92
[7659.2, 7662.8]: 17.75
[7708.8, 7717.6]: 15.57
